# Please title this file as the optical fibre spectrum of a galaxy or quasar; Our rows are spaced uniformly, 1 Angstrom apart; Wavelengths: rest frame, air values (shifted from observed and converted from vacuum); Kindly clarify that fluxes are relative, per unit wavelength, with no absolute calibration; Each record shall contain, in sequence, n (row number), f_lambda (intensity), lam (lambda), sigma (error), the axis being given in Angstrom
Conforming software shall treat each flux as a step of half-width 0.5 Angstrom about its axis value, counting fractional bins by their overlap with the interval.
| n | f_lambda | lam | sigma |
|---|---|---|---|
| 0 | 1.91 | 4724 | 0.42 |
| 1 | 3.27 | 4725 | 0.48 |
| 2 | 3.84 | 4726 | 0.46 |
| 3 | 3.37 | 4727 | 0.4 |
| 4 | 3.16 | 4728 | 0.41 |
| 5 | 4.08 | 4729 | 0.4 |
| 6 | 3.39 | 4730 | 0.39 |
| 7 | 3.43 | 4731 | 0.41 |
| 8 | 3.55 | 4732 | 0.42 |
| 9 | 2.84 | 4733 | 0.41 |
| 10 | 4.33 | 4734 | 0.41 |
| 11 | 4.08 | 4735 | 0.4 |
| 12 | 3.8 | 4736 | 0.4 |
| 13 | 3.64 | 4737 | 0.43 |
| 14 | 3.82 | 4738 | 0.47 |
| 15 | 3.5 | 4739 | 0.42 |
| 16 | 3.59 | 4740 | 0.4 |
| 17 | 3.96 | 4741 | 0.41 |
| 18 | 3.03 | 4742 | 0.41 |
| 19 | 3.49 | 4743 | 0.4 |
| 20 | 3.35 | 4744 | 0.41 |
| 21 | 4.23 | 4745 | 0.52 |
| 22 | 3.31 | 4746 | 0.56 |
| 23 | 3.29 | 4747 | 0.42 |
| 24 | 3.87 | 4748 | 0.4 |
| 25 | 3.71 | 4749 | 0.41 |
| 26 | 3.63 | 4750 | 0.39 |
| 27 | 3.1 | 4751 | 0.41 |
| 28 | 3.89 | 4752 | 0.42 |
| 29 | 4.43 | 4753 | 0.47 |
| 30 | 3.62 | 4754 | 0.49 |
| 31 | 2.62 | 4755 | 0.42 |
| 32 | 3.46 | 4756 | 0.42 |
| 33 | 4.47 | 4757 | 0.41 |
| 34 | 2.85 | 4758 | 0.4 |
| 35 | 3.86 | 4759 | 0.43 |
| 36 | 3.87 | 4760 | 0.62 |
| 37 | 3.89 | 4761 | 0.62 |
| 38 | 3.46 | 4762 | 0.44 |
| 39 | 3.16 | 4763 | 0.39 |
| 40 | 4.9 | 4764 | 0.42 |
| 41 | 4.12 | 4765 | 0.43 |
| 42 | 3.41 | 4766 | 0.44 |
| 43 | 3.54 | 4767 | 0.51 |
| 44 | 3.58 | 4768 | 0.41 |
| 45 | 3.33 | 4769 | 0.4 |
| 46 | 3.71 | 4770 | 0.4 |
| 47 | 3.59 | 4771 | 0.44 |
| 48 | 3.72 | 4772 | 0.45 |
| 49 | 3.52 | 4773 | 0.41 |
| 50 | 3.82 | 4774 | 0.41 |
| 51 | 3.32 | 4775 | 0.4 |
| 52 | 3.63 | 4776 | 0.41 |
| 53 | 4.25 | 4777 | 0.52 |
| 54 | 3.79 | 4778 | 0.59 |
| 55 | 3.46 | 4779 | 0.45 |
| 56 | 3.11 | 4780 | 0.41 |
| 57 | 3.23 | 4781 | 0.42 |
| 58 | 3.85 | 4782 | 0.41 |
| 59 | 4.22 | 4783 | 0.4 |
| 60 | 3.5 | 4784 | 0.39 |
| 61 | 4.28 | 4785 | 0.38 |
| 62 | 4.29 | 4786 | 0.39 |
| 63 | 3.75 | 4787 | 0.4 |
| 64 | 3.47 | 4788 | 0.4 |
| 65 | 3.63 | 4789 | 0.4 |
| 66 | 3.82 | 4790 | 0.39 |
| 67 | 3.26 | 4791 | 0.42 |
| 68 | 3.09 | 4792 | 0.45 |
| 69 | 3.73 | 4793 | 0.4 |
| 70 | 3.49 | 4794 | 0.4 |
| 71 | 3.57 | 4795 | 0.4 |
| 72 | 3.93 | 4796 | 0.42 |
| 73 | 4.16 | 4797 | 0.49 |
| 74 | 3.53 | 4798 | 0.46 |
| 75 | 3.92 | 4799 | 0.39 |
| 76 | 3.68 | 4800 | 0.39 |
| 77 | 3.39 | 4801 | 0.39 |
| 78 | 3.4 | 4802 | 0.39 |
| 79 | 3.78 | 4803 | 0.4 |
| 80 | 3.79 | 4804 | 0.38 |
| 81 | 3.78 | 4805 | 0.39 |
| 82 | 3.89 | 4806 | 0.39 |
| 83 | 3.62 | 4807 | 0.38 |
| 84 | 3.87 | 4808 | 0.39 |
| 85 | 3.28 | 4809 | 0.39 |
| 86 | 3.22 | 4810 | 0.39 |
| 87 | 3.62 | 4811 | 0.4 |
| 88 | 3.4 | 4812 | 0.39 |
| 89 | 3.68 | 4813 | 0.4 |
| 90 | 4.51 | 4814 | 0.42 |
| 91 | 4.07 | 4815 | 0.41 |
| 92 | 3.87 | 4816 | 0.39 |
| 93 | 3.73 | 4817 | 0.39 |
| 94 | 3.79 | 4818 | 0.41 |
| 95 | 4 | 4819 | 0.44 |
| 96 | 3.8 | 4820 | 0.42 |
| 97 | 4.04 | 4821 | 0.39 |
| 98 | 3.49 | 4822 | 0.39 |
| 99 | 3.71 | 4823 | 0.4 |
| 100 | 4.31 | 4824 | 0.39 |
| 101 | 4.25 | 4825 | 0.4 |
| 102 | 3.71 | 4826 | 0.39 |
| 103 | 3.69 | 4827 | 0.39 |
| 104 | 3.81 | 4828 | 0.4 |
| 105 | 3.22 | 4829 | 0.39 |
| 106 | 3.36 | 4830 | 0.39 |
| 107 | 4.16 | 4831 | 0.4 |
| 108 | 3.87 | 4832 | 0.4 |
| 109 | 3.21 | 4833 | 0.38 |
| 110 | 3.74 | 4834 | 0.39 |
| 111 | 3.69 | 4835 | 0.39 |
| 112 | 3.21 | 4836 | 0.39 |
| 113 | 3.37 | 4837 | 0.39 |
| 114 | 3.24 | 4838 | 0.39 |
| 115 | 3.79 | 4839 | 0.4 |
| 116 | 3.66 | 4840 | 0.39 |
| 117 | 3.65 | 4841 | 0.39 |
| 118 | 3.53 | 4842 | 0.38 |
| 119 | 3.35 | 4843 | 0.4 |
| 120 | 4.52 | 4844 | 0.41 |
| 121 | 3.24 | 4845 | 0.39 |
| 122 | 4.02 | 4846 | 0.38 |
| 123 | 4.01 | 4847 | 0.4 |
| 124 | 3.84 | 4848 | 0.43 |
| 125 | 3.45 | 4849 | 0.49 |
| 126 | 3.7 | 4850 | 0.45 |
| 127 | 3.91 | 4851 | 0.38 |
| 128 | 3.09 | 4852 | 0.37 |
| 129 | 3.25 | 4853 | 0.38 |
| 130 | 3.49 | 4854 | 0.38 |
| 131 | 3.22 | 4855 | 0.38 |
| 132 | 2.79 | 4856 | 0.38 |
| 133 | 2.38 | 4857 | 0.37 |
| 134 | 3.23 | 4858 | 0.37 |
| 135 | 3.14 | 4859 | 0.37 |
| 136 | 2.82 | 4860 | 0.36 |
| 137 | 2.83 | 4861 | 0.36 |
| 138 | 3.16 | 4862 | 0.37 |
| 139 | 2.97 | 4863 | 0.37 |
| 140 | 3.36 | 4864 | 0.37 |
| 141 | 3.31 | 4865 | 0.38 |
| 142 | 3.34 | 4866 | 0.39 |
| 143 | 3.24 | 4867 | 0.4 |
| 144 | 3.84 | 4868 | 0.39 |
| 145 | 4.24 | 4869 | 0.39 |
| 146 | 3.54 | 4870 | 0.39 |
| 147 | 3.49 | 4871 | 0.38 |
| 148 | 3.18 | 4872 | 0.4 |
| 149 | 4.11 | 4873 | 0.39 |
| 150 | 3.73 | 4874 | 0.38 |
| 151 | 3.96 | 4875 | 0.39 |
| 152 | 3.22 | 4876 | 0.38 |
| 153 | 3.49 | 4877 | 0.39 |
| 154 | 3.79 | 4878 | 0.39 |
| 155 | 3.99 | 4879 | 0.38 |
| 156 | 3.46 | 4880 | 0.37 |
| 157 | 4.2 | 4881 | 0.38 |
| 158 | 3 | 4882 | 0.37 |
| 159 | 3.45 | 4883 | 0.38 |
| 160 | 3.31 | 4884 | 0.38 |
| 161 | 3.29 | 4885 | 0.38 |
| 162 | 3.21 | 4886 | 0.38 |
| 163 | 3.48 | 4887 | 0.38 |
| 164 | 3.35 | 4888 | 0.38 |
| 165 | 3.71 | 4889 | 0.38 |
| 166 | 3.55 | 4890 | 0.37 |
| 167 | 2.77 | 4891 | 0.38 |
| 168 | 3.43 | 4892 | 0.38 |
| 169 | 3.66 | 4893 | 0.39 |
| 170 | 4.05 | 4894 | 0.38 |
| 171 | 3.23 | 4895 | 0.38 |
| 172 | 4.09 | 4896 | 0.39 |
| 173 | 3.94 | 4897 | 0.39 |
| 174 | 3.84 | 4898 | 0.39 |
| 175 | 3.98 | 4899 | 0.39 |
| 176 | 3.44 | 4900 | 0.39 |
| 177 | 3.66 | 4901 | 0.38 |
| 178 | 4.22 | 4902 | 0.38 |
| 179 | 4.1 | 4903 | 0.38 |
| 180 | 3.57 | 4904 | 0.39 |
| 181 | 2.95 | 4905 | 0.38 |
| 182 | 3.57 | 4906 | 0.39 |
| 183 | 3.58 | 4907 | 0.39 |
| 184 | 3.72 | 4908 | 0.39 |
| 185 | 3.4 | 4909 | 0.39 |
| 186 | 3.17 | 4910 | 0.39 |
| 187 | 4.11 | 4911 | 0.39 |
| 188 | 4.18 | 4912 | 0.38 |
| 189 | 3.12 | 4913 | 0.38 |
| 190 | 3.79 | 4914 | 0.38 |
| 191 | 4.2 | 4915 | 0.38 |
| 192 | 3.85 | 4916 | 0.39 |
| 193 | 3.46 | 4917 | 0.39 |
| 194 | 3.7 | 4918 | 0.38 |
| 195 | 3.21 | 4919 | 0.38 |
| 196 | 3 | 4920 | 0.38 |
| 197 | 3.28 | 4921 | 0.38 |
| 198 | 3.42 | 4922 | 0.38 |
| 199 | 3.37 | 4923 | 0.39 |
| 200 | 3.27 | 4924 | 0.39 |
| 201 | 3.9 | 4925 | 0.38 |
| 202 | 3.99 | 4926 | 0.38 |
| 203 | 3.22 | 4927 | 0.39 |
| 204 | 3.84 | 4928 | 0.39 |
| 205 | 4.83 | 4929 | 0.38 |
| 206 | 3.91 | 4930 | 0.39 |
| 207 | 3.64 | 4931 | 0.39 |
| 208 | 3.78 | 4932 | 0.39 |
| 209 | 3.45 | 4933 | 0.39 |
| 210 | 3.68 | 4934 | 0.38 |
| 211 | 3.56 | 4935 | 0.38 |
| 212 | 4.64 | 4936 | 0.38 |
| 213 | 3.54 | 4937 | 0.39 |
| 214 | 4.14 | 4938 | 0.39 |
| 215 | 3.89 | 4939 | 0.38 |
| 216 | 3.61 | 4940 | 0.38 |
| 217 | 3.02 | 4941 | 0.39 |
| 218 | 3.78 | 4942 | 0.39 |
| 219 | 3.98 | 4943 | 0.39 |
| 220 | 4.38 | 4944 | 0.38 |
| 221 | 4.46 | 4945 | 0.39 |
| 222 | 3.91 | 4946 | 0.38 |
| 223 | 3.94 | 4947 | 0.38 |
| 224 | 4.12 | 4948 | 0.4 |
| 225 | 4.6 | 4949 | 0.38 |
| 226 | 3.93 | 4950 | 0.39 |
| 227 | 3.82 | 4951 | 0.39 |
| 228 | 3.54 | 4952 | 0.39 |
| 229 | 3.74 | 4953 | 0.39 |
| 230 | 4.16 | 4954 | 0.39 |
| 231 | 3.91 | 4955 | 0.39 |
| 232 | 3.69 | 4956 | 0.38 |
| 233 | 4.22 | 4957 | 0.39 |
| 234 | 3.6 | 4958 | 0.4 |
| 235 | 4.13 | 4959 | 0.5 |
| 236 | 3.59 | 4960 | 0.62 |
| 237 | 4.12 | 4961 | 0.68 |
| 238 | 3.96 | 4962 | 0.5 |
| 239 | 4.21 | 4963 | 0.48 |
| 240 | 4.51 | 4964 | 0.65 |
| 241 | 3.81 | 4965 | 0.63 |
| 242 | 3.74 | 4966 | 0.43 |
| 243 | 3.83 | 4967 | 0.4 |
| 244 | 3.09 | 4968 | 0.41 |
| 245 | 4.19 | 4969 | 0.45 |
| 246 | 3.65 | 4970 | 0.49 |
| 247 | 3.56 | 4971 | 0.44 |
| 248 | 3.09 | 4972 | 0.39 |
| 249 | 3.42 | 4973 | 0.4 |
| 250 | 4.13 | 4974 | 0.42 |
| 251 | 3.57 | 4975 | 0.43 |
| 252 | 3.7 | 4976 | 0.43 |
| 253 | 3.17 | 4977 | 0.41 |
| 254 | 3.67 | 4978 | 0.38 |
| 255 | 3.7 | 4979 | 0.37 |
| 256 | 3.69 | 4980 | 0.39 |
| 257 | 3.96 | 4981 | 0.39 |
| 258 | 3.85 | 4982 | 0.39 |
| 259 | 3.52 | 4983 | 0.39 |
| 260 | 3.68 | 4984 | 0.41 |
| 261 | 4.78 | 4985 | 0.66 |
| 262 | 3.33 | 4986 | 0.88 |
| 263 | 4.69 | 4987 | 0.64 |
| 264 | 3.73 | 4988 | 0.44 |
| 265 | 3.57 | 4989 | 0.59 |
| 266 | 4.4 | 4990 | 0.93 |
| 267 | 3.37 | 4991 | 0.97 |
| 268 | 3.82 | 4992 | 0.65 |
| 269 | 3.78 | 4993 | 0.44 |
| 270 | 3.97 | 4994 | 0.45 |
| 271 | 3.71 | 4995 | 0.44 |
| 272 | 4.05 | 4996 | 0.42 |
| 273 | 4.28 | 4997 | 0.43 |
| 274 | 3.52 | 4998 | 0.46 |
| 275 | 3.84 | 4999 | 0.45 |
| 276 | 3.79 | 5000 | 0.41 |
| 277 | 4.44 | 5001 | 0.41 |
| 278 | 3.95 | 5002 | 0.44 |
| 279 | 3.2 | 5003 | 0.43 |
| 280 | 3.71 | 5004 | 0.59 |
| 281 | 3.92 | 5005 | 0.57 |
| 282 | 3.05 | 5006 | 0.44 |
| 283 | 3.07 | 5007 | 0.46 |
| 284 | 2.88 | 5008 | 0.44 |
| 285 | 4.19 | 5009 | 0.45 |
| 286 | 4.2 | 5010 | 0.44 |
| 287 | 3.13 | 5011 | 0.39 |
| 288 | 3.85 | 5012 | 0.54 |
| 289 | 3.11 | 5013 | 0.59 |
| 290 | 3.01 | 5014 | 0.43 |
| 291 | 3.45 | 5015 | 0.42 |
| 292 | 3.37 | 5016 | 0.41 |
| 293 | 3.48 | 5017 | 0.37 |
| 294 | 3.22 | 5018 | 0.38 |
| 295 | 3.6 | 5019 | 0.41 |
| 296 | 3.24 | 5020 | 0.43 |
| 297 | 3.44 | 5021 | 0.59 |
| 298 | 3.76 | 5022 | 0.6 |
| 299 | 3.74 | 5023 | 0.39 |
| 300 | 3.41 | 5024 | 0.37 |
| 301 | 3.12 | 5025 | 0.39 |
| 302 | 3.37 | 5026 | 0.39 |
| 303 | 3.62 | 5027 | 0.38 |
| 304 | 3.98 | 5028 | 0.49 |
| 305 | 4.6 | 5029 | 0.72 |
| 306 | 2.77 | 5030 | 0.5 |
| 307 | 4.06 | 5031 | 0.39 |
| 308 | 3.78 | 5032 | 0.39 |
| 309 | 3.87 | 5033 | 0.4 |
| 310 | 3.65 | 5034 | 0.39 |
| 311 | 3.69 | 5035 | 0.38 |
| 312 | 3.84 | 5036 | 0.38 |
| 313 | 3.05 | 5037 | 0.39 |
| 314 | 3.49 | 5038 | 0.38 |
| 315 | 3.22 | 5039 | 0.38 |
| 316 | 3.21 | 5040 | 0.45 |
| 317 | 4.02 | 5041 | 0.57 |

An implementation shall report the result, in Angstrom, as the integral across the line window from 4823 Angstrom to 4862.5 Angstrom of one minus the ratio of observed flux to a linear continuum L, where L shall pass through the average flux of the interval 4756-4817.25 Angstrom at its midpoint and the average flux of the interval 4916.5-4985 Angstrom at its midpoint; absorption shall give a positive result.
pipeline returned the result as 2.3 Angstrom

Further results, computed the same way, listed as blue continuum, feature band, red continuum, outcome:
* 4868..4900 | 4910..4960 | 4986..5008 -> -1.6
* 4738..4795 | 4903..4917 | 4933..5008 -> 0.5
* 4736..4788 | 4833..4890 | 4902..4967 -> 4.1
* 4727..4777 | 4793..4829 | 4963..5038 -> -1.1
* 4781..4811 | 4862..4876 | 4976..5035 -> 0.6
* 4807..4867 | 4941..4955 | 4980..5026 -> -1.4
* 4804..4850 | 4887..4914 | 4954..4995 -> 1.0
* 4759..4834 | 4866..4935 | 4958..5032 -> 1.6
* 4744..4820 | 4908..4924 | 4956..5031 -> 0.6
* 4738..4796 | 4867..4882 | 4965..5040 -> -0.2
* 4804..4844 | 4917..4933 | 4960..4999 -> 0.7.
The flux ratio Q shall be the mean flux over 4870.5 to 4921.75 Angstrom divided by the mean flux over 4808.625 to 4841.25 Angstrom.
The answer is 0.97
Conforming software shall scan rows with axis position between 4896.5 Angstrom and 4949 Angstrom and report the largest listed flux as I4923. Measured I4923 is 4.83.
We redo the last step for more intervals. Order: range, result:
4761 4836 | 4.9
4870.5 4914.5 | 4.22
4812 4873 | 4.52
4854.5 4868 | 3.84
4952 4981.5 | 4.51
